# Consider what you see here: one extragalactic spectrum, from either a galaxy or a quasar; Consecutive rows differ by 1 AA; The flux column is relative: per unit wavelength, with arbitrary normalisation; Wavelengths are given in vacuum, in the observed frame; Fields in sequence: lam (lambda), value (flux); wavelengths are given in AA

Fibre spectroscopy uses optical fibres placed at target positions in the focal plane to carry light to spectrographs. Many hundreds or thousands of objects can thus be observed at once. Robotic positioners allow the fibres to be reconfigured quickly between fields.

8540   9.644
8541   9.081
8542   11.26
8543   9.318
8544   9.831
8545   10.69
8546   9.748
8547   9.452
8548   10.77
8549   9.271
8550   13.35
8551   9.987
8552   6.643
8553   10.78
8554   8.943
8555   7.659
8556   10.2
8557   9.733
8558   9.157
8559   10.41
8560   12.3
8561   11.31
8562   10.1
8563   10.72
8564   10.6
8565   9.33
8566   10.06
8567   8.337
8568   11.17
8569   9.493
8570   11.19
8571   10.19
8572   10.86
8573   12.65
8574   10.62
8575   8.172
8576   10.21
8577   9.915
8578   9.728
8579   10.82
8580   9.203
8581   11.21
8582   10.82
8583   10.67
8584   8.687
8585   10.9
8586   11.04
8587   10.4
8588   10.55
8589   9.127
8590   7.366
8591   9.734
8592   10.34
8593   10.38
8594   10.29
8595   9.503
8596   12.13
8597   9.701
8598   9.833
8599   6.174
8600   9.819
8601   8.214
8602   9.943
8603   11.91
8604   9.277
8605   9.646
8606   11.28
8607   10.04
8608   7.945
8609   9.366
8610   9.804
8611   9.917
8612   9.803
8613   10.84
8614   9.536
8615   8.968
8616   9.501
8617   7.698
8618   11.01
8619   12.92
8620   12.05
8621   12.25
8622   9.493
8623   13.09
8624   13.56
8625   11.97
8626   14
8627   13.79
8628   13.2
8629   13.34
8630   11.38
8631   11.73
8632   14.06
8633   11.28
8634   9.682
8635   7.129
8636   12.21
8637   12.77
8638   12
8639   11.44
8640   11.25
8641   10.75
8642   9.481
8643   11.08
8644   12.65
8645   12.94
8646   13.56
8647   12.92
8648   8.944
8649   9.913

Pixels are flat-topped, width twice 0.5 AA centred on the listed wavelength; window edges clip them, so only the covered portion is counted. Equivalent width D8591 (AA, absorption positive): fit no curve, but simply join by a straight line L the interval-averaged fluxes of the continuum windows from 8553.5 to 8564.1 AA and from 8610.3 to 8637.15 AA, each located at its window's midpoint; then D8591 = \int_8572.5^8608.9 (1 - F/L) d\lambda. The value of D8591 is 2.6 AA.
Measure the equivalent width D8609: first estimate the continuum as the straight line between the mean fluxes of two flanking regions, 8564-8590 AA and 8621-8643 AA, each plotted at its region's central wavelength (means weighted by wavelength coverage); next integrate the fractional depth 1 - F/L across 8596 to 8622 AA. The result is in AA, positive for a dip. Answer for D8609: 2.8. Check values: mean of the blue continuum 10.2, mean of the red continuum 11.8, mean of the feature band 9.93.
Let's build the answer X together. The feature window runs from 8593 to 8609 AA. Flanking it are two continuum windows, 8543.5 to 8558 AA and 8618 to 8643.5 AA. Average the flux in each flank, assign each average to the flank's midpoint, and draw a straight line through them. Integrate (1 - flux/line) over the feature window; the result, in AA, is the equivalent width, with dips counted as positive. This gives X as 1.93 AA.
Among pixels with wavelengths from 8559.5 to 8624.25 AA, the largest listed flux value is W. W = 13.56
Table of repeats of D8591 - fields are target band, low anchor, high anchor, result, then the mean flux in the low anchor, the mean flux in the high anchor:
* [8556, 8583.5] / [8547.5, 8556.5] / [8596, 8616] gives -1.8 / 9.73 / 9.64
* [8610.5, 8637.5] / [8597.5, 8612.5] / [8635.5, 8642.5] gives -2.0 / 9.53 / 11.4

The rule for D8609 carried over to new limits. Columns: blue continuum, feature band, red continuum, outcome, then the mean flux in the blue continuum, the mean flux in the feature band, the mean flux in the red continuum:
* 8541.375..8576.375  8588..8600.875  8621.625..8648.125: 1.7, 10.1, 9.53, 11.9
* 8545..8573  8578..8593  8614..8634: 1.0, 10.1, 10.1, 11.7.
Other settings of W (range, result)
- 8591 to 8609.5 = 12.13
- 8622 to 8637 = 14.06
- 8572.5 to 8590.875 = 12.65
